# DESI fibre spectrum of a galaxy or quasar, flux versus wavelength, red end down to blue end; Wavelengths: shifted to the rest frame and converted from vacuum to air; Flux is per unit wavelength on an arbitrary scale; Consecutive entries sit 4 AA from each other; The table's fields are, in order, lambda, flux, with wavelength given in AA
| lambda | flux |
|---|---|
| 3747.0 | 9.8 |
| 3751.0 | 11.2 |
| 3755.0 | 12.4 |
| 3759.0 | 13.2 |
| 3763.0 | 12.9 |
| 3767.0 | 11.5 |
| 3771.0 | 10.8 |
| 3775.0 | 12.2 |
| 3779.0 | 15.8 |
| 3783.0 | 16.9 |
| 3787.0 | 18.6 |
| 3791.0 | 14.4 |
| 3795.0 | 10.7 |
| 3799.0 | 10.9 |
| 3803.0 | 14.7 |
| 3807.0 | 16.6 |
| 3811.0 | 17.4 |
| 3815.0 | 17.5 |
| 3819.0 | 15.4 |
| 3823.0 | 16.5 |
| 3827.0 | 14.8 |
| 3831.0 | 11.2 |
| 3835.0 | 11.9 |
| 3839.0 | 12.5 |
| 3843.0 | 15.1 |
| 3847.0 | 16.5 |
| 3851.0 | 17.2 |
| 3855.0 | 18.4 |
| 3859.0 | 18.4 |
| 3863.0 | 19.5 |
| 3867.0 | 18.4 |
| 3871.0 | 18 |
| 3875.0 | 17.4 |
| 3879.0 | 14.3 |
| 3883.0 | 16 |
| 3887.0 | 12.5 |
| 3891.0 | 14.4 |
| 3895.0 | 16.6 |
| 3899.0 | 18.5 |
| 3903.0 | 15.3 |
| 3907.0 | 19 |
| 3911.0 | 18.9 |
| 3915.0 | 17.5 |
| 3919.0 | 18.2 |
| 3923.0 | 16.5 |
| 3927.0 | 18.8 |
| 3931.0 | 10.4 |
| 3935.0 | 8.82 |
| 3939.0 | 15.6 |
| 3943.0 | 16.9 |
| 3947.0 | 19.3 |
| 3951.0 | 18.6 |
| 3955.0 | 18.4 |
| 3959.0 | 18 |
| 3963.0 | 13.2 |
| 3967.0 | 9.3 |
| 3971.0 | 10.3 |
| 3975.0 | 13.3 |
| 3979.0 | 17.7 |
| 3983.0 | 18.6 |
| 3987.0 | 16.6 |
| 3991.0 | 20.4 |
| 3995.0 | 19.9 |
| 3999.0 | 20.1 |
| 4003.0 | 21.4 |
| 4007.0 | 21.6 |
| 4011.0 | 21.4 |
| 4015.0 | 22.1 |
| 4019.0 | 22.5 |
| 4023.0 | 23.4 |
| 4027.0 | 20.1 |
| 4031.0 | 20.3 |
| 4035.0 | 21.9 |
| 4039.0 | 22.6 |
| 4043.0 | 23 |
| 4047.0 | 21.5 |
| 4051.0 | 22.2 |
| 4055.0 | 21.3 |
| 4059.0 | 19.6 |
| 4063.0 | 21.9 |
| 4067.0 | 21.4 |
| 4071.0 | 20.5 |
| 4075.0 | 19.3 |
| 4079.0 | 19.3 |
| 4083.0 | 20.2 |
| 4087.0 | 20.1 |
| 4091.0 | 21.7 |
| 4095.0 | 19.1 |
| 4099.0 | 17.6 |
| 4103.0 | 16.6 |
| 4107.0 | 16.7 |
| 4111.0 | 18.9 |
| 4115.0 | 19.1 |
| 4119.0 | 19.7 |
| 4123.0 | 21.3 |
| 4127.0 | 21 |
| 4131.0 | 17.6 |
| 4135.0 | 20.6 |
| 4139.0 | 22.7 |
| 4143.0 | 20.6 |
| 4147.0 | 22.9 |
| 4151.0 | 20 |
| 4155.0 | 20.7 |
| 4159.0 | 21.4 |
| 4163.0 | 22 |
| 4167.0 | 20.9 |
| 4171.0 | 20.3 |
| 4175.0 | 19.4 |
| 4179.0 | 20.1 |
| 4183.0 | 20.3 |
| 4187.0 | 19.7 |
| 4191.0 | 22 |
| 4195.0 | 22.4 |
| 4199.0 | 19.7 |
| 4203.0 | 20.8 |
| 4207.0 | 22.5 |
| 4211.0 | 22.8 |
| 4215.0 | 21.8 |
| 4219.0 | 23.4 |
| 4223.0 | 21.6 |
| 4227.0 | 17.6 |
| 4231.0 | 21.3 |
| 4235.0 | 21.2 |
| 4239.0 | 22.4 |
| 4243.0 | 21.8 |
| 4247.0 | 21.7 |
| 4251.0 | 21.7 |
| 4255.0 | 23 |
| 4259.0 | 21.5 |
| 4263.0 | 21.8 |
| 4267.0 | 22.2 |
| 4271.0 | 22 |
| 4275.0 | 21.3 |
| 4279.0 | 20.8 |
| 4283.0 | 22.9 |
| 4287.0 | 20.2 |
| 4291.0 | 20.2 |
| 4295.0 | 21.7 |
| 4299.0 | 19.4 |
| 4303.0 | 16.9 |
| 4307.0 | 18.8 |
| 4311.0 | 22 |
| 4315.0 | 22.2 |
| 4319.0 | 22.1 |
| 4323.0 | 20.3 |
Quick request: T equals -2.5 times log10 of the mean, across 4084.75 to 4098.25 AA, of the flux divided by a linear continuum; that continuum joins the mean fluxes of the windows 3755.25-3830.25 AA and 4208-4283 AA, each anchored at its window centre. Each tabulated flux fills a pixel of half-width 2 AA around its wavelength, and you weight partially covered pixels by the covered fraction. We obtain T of -0.046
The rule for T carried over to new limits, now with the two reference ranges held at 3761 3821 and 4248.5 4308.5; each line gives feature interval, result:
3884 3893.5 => 0.14 mag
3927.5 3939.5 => 0.33 mag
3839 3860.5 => -0.10 mag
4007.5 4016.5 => -0.24 mag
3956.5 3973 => 0.29 mag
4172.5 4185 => -0.02 mag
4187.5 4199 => -0.08 mag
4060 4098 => -0.11 mag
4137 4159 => -0.12 mag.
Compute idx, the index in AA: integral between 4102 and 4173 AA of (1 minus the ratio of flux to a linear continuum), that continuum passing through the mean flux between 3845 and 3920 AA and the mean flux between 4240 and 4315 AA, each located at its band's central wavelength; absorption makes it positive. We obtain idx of -1.78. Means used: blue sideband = 17.1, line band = 20.2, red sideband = 21.2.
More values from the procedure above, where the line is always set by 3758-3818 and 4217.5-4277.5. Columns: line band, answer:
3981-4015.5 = -4.87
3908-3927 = -1.84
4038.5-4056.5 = -3.59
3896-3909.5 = -1.21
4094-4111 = 1.53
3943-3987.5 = 3.47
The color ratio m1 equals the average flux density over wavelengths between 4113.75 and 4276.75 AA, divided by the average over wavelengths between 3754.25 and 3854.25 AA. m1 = 1.47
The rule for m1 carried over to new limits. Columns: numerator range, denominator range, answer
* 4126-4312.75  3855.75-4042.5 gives 1.19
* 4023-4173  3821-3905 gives 1.29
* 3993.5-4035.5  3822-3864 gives 1.37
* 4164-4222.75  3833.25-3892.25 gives 1.32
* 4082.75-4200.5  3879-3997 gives 1.25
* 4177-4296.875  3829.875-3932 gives 1.31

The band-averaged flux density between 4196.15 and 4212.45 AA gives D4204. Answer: 21.5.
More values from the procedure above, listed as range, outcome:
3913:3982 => 15.4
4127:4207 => 20.8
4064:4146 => 19.8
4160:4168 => 21.5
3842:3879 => 17.5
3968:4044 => 19.7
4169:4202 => 20.5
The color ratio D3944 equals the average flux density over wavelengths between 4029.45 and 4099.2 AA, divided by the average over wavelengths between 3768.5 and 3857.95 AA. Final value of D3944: 1.40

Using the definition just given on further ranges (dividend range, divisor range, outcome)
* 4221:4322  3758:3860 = 1.44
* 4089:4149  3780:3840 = 1.34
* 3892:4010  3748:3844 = 1.21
